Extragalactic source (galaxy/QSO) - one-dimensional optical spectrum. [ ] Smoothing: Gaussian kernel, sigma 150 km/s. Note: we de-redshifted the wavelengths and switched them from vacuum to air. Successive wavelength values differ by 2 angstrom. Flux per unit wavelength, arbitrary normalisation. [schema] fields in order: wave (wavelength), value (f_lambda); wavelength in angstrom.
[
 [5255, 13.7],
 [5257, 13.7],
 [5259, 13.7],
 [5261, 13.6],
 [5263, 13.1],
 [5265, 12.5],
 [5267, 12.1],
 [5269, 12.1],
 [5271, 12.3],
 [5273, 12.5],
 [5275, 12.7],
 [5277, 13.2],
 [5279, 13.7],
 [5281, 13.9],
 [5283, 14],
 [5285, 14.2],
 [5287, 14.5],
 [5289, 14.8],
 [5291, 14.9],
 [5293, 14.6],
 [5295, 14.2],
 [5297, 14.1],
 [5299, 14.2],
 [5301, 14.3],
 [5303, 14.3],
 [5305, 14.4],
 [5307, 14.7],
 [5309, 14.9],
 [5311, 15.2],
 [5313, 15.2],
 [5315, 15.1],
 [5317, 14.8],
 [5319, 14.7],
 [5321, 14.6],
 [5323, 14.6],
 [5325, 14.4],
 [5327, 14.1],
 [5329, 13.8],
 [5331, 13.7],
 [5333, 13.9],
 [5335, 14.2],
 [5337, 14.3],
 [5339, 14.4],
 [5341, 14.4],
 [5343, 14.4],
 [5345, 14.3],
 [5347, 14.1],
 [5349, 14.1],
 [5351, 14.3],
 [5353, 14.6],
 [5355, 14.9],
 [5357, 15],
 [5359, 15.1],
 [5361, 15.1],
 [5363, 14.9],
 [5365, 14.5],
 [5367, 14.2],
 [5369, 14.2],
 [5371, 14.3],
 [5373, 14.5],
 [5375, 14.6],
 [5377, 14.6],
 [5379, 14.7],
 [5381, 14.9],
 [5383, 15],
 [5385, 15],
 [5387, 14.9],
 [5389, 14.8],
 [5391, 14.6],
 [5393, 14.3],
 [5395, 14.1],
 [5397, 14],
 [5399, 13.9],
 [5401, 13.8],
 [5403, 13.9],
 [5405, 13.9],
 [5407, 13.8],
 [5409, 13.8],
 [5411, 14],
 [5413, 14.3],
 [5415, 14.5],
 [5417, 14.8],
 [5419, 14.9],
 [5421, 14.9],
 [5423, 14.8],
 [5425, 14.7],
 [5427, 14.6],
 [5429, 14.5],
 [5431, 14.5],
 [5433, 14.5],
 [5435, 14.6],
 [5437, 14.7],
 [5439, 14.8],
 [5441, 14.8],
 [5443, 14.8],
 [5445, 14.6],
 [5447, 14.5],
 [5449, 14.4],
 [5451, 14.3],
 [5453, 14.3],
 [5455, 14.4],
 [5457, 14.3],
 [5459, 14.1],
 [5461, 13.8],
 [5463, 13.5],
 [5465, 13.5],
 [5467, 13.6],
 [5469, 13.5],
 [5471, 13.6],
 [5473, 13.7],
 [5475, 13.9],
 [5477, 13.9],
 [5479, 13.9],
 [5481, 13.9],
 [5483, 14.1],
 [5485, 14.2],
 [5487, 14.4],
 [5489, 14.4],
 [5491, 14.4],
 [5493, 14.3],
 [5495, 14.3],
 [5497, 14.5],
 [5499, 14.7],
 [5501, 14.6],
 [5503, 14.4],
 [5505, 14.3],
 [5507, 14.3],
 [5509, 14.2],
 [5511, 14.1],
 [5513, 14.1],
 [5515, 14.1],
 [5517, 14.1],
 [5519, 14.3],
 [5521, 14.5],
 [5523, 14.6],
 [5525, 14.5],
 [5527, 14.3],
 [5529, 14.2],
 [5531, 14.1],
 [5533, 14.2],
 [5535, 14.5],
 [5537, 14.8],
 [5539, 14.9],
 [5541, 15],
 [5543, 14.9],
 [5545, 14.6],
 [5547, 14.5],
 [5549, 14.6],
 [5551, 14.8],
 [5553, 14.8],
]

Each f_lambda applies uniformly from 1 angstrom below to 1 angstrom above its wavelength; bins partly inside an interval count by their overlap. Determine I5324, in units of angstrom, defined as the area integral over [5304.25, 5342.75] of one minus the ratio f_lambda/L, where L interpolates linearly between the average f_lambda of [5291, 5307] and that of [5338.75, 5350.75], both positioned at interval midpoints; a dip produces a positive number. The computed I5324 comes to -0.47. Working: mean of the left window 14.4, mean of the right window 14.3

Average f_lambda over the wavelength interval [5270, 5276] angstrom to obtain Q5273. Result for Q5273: 12.5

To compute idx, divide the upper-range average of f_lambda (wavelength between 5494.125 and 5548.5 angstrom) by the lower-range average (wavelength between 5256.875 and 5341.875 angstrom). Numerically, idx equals 1.03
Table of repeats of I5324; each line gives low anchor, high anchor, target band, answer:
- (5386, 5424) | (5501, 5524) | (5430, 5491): 0.5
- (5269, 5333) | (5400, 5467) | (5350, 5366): -0.6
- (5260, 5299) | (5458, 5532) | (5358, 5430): -3.3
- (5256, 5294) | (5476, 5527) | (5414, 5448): -1.6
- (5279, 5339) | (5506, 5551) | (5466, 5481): 0.7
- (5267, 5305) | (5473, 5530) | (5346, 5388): -2.1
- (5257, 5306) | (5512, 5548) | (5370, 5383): -0.6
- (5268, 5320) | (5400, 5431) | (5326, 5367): -0.5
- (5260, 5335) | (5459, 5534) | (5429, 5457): -0.9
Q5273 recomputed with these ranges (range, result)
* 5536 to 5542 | 14.9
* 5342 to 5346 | 14.4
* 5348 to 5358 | 14.6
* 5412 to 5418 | 14.5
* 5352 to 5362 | 14.9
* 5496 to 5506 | 14.5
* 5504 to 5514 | 14.2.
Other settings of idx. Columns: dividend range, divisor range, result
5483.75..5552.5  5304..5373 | 0.99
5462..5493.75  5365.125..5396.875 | 0.96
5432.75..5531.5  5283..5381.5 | 0.98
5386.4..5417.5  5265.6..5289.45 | 1.07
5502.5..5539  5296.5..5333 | 0.99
